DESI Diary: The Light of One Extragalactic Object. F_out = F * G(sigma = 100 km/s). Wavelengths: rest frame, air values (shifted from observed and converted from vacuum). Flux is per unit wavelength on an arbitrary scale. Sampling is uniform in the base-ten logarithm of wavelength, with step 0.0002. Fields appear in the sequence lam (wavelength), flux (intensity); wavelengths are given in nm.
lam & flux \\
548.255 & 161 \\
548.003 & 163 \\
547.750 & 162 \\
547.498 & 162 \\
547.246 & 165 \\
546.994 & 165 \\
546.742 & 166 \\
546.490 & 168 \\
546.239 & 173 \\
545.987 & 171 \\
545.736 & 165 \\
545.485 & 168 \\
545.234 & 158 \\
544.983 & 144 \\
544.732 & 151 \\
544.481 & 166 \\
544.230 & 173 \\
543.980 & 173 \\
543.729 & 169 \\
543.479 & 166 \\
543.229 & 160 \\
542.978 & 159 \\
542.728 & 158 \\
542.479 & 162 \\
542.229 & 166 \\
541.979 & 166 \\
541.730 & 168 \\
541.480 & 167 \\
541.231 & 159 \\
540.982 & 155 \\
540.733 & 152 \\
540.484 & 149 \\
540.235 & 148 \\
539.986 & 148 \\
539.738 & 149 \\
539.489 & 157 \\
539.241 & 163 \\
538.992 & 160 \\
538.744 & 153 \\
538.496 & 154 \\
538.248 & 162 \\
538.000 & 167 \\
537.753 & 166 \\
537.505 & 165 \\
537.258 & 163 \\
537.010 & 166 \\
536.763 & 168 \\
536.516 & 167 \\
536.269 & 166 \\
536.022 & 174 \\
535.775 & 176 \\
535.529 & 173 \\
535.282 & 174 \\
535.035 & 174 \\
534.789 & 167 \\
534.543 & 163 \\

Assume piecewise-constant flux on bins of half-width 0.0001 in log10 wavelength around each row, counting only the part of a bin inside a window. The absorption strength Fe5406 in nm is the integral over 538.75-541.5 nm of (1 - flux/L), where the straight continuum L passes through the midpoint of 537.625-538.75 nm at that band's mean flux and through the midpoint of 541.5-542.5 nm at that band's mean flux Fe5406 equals 0.15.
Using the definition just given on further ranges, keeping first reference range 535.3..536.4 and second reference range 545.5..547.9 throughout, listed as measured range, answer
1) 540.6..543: 0.11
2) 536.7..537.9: 0.04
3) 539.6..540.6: 0.13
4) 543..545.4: 0.08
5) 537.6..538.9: 0.08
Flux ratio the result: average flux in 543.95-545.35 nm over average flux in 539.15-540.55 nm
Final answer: 1.1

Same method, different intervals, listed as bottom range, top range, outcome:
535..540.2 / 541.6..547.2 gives 1.00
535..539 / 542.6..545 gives 0.98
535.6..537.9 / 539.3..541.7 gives 0.92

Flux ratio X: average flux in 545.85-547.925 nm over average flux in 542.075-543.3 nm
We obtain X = 1.0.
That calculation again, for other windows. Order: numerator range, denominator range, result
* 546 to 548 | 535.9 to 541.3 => 1.04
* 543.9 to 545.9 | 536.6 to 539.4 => 1.00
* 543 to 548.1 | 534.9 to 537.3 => 0.96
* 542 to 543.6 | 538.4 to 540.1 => 1.05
